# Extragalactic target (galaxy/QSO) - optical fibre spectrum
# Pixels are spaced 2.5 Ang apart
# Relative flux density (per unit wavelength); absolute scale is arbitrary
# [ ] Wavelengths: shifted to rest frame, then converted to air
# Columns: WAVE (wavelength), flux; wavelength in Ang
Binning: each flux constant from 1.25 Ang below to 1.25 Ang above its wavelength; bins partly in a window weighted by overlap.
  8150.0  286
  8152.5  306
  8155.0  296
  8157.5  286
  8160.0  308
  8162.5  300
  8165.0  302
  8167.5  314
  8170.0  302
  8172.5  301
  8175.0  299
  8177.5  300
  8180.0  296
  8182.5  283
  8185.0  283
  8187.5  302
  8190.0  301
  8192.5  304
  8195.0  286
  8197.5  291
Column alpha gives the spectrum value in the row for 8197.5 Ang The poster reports 291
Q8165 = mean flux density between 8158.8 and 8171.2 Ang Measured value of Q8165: 305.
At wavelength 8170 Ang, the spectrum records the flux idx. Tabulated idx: 302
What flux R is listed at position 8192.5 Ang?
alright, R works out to 304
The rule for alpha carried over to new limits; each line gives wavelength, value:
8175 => 299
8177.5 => 300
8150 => 286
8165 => 302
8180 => 296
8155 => 296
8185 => 283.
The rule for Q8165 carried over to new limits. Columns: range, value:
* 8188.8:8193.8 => 302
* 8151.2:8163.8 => 299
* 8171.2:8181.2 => 299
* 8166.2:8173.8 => 306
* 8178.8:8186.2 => 287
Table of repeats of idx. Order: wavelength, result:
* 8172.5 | 301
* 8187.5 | 302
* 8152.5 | 306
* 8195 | 286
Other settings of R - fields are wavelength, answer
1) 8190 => 301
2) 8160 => 308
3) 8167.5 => 314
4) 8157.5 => 286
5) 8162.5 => 300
